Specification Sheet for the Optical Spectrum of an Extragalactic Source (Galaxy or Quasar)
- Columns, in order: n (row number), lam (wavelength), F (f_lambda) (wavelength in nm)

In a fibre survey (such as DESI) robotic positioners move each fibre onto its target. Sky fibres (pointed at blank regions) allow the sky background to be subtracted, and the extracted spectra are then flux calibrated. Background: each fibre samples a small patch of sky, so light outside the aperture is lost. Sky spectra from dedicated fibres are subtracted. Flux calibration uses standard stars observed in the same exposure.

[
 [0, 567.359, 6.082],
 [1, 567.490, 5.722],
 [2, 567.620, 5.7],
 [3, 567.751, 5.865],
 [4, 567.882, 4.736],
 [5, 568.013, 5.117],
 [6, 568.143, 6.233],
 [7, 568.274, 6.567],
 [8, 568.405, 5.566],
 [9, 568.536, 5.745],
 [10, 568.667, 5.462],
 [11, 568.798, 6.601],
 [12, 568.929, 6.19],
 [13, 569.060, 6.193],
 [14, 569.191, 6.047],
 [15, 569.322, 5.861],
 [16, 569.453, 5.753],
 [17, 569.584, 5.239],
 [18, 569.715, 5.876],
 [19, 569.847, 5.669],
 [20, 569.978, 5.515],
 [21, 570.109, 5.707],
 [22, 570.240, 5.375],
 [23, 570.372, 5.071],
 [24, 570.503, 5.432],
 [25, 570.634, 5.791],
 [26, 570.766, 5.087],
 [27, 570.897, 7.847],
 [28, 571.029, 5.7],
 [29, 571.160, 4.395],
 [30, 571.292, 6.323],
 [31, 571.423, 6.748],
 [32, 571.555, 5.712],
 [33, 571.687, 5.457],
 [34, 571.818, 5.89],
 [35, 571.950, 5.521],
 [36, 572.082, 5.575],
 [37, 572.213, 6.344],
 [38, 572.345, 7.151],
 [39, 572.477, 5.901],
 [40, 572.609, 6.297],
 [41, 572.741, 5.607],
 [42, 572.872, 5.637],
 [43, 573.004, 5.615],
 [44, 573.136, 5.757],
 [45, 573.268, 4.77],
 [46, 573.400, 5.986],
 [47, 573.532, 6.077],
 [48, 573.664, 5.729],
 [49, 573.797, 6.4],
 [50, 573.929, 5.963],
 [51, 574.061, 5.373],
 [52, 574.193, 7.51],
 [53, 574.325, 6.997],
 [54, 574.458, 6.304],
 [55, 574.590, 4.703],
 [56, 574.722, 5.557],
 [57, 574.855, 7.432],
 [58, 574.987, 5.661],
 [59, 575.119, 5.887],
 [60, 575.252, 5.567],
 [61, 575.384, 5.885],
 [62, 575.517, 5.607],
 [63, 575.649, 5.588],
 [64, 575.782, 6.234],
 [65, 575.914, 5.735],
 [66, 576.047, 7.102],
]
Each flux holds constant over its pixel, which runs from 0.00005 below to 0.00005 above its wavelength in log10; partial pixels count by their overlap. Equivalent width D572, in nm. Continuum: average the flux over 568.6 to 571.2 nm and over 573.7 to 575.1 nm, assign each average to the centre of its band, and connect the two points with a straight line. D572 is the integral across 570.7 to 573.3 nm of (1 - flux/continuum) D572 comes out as 0.028 nm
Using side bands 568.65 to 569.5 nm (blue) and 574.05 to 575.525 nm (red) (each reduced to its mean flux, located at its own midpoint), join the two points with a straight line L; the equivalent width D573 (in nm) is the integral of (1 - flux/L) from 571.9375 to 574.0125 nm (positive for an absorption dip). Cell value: 0.059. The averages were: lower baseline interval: 6.05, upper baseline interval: 6.08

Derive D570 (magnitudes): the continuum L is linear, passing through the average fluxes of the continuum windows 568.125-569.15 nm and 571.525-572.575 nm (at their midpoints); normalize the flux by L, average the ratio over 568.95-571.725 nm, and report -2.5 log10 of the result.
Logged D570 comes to 0.046 mag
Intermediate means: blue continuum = 6.06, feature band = 5.76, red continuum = 5.96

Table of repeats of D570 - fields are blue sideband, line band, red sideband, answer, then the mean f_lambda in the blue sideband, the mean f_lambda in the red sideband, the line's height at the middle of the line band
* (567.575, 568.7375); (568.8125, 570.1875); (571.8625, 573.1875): -0.02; 5.67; 5.94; 5.75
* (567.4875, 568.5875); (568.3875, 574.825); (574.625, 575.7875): -0.01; 5.69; 5.89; 5.79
